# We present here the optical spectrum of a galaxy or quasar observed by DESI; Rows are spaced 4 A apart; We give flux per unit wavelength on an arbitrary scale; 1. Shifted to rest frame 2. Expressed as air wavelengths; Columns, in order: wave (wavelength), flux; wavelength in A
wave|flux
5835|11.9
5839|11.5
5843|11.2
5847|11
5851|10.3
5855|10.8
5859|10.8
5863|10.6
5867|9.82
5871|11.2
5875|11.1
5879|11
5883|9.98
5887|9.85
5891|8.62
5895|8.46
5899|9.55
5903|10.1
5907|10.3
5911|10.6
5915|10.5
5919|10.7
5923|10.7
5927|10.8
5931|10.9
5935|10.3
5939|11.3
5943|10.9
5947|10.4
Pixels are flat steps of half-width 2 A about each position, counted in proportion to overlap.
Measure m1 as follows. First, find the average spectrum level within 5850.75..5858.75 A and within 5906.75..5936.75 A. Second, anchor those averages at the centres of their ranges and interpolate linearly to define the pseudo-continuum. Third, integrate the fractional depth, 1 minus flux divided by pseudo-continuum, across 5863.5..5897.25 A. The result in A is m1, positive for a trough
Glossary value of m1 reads 2.0 A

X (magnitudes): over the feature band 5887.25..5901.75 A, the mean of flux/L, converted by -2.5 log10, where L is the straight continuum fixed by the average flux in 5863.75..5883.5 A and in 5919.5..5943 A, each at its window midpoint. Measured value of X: 0.18 mag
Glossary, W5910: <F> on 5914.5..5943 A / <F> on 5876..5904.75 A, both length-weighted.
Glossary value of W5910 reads 1.11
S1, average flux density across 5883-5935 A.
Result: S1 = 10.1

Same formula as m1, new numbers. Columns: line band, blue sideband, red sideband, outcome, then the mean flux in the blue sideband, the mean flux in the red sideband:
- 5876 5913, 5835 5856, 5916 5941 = 3.49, 11.1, 10.8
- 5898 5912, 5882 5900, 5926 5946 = -0.59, 9.24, 10.8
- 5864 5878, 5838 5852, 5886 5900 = -1.11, 11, 9.04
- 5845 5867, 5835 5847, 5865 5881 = 0.95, 11.4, 10.8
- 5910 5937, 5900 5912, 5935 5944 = -0.10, 10.2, 10.9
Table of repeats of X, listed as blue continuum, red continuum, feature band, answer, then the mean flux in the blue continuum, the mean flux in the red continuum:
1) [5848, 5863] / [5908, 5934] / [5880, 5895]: 0.13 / 10.7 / 10.7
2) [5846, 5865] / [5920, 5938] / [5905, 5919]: 0.02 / 10.7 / 10.7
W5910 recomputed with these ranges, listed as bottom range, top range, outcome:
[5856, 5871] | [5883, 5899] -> 0.87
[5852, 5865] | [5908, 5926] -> 0.99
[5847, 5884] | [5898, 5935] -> 0.98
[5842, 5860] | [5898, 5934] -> 0.97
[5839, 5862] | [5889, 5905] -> 0.84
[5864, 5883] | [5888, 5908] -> 0.88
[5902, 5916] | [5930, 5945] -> 1.04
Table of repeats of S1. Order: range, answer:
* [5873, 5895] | 9.96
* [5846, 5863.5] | 10.7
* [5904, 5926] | 10.5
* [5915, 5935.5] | 10.7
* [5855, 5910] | 10.1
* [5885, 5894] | 9.15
